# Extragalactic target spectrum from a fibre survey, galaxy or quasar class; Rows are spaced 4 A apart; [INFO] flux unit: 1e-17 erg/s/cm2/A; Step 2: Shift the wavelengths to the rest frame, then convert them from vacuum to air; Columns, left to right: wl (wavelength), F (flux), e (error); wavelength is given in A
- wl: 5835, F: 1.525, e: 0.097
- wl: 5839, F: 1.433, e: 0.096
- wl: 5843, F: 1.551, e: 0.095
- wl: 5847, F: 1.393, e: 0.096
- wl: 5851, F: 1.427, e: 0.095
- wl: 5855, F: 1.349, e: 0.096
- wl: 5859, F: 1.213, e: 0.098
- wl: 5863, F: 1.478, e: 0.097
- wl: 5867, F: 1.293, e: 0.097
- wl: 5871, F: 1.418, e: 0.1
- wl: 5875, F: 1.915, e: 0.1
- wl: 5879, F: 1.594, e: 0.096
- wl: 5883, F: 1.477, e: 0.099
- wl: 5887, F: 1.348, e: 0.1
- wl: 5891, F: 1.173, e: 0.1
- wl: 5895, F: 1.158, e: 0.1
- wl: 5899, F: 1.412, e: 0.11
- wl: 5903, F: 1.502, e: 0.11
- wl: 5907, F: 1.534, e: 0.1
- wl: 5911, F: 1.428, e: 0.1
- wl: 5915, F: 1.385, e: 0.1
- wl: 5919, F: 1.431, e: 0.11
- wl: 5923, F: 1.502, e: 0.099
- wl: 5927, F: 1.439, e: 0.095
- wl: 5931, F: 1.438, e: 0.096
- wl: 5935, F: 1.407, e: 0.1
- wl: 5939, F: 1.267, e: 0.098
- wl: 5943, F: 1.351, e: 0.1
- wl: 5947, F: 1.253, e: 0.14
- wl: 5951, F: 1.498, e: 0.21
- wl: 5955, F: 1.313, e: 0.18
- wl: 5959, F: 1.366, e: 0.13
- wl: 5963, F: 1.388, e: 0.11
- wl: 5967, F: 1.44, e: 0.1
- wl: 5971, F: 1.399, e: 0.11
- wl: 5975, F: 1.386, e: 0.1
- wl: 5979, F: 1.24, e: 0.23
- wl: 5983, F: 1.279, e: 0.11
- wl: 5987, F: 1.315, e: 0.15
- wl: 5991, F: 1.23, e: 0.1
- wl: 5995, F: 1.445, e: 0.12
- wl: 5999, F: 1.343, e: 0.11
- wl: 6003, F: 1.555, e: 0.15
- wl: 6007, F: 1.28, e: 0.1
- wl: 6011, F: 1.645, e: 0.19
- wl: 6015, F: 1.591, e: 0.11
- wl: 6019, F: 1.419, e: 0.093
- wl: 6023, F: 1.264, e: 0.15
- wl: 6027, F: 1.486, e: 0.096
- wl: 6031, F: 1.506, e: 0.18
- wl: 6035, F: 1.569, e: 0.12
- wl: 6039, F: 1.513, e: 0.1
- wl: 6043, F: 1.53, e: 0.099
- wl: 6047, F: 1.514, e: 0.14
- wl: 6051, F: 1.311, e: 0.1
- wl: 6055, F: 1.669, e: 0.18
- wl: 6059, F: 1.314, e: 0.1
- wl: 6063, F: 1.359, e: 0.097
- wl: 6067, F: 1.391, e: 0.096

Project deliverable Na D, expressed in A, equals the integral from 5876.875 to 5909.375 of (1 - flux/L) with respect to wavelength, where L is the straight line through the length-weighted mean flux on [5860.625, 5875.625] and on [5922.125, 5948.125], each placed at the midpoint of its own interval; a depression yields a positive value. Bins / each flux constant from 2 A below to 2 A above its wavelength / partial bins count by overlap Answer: 0.9 A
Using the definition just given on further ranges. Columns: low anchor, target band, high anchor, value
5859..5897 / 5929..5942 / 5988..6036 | 0.5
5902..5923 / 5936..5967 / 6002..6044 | 2.4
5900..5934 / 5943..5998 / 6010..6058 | 4.6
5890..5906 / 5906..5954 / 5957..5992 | -2.5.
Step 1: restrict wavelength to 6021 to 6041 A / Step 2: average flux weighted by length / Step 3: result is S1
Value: 1.47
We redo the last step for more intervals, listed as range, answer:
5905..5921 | 1.44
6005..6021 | 1.48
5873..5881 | 1.75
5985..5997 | 1.33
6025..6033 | 1.5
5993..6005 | 1.45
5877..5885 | 1.54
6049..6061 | 1.43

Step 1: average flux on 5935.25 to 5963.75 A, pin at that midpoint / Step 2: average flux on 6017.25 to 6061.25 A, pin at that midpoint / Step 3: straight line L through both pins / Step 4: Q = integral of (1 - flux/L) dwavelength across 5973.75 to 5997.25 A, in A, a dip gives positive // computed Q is 1.37 A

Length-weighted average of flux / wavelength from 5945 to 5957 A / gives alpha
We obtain 1.35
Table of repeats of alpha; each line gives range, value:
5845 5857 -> 1.39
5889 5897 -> 1.17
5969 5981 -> 1.34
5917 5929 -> 1.46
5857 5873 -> 1.35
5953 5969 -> 1.38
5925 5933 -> 1.44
